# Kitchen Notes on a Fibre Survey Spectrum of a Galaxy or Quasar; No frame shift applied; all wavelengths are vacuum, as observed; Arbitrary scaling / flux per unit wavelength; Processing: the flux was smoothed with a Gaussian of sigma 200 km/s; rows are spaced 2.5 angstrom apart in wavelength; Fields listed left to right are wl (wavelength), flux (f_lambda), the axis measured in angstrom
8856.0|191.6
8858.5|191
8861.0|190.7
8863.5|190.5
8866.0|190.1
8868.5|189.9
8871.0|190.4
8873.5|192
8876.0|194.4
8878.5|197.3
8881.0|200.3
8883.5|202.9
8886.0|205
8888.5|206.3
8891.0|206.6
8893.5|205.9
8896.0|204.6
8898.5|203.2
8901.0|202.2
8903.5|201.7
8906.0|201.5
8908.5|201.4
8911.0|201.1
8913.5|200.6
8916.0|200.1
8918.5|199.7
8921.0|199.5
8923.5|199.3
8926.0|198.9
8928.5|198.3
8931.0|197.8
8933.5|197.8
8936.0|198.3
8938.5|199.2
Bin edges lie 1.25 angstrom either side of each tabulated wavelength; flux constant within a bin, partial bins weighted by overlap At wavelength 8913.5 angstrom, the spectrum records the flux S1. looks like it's 200.6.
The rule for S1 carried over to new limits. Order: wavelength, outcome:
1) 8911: 201.1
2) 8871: 190.4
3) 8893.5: 205.9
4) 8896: 204.6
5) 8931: 197.8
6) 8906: 201.5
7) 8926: 198.9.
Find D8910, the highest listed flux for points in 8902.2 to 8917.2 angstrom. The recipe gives 201.7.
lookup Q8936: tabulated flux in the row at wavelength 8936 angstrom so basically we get 198.3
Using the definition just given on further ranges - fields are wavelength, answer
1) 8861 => 190.7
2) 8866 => 190.1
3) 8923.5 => 199.3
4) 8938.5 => 199.2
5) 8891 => 206.6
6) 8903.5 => 201.7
